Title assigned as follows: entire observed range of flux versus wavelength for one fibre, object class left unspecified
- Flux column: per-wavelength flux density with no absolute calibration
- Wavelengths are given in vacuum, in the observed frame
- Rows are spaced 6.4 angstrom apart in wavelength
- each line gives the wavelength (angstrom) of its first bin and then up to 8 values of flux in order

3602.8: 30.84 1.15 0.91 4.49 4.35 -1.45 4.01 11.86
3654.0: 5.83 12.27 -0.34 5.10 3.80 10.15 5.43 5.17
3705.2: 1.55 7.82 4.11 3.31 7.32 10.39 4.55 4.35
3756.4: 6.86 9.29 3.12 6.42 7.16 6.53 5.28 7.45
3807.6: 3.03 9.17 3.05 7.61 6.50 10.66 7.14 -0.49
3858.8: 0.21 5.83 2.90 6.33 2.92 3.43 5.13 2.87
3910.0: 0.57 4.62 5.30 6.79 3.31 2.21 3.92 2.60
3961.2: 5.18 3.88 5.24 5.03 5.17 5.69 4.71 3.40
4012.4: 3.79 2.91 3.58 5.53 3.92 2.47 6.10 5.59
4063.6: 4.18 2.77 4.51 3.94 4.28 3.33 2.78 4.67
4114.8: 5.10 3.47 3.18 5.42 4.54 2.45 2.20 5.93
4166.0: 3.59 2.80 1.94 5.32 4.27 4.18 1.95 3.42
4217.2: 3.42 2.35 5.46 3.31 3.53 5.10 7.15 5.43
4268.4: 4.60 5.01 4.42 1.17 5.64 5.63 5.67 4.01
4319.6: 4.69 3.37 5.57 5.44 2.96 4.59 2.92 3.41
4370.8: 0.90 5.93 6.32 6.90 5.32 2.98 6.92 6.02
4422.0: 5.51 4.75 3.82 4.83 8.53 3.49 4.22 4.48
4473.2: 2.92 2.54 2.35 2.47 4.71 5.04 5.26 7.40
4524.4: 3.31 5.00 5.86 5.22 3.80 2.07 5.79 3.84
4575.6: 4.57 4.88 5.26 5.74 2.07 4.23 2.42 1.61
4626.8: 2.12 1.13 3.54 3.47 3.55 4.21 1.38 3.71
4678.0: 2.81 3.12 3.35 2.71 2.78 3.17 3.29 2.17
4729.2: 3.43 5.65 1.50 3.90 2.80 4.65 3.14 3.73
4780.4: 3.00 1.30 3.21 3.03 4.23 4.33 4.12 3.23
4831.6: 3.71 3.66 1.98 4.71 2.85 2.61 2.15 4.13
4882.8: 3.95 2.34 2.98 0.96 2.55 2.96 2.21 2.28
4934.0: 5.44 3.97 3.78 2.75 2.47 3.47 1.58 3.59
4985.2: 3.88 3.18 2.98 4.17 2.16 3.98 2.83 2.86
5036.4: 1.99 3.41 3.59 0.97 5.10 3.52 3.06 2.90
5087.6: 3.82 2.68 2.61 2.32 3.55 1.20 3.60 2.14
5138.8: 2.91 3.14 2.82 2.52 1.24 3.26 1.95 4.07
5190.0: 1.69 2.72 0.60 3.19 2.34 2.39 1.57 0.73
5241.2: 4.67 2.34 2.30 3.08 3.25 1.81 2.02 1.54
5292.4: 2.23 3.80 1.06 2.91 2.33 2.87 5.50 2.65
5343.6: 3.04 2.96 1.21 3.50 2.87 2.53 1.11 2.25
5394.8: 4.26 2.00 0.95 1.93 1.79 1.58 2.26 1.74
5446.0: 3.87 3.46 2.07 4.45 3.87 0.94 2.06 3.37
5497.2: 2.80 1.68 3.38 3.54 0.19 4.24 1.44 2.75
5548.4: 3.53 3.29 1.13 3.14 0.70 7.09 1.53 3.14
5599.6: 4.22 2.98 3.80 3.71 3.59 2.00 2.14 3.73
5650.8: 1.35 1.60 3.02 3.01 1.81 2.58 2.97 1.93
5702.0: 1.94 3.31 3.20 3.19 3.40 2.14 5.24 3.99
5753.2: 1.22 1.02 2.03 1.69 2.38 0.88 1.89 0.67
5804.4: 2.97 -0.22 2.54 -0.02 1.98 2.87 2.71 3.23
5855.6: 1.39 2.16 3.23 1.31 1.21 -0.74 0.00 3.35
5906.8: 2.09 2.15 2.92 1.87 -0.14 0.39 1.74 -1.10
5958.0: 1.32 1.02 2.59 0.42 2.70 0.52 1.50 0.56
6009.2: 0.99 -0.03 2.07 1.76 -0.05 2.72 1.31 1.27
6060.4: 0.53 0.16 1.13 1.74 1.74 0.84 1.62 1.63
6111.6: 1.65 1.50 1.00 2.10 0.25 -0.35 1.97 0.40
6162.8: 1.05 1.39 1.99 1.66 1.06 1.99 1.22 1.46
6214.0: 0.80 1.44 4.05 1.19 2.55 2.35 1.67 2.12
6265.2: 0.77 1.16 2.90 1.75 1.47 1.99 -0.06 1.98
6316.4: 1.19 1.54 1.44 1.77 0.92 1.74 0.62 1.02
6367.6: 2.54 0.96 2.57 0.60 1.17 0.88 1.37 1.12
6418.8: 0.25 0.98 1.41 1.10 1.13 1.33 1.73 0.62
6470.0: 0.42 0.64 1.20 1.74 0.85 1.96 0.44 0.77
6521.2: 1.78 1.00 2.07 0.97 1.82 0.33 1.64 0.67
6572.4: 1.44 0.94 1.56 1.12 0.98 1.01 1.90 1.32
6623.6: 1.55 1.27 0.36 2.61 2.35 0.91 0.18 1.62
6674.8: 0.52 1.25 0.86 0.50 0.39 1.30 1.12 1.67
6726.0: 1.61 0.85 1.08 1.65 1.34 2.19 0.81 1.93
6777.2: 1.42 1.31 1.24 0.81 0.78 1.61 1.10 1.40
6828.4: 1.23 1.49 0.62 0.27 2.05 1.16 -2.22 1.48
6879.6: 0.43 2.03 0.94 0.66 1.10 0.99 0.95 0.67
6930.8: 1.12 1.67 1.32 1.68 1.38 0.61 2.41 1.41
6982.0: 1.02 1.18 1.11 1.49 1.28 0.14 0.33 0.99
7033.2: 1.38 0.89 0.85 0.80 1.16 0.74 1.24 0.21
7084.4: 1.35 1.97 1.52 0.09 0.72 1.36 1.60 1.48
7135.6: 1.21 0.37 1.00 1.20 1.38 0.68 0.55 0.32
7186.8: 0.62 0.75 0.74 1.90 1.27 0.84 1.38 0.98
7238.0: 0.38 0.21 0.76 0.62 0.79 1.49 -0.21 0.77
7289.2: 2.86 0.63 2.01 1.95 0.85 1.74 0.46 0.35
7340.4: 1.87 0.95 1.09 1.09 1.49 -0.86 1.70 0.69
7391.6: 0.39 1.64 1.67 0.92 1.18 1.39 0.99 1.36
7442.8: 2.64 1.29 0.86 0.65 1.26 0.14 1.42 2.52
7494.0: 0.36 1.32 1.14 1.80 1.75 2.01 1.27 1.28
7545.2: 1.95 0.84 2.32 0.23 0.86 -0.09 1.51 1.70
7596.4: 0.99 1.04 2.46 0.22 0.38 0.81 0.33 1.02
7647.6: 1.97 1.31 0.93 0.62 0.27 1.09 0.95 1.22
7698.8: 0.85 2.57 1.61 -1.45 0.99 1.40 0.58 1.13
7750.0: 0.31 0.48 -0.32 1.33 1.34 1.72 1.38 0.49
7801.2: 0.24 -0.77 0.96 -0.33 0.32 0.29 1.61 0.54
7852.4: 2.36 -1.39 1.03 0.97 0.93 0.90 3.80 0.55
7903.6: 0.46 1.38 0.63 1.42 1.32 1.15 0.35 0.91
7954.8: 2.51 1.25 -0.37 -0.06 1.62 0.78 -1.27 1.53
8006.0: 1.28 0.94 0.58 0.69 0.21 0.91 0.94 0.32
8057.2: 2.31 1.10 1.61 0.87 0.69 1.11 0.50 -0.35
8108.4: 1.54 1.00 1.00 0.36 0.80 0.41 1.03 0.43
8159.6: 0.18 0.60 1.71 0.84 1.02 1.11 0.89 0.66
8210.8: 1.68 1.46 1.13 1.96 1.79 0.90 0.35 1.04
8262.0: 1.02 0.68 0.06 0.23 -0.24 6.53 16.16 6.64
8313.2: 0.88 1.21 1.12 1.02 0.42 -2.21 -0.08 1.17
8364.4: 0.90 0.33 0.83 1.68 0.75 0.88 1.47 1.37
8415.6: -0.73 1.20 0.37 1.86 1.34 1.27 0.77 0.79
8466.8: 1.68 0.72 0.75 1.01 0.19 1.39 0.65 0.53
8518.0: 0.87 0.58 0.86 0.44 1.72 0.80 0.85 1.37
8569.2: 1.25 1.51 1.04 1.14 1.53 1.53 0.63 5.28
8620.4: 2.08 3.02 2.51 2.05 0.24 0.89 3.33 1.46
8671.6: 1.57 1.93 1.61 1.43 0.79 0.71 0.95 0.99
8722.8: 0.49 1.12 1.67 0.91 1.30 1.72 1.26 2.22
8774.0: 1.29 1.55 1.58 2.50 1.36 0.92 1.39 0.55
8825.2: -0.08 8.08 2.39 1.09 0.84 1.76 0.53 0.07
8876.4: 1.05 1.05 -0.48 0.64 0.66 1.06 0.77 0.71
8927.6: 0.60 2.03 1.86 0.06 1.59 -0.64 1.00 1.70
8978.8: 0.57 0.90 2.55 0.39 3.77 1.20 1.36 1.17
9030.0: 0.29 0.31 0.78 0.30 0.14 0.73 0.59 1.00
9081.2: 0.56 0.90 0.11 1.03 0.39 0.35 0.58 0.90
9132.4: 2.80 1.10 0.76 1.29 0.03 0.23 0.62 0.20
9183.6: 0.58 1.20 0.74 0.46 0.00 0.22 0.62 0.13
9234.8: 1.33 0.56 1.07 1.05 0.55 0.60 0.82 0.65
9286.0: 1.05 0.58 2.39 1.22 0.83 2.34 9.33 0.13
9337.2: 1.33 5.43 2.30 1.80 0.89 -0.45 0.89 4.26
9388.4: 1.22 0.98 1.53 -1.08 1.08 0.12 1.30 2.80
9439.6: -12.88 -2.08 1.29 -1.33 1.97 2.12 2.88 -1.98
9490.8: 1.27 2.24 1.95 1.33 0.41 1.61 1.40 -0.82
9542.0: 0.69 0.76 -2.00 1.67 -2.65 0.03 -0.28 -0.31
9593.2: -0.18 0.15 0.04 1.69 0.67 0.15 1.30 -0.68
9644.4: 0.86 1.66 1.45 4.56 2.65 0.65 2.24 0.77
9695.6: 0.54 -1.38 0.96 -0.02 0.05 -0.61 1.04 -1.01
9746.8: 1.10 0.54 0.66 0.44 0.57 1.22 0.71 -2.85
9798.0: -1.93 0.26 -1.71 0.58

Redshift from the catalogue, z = 1.226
